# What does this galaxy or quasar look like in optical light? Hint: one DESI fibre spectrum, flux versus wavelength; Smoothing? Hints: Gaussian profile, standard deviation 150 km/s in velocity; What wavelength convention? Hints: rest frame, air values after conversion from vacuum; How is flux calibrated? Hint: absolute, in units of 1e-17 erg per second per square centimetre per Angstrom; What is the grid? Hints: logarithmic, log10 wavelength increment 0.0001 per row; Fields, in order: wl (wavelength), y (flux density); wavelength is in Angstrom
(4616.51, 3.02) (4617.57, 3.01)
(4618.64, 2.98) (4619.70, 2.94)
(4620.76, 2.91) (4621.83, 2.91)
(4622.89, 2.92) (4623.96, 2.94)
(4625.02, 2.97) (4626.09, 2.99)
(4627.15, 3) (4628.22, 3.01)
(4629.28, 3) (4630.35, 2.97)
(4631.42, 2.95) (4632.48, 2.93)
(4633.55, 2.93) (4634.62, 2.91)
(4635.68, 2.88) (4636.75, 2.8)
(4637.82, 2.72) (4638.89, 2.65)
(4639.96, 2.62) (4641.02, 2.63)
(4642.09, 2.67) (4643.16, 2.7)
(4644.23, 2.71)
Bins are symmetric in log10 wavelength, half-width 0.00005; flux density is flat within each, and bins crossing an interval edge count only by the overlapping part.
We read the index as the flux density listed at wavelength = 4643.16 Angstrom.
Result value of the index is 2.7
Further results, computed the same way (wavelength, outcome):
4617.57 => 3.01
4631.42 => 2.95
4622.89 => 2.92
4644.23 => 2.71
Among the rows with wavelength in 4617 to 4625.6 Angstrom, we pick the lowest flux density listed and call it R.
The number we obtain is 2.91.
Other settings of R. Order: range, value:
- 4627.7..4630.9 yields 2.97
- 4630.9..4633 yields 2.93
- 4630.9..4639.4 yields 2.65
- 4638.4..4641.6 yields 2.62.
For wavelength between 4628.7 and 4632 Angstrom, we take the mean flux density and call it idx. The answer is 2.98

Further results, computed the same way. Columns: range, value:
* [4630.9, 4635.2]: 2.93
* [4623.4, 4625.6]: 2.95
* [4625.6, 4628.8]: 3.01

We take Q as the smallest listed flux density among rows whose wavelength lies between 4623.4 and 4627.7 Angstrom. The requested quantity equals 2.94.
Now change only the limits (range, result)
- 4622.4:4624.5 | 2.92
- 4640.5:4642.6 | 2.63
